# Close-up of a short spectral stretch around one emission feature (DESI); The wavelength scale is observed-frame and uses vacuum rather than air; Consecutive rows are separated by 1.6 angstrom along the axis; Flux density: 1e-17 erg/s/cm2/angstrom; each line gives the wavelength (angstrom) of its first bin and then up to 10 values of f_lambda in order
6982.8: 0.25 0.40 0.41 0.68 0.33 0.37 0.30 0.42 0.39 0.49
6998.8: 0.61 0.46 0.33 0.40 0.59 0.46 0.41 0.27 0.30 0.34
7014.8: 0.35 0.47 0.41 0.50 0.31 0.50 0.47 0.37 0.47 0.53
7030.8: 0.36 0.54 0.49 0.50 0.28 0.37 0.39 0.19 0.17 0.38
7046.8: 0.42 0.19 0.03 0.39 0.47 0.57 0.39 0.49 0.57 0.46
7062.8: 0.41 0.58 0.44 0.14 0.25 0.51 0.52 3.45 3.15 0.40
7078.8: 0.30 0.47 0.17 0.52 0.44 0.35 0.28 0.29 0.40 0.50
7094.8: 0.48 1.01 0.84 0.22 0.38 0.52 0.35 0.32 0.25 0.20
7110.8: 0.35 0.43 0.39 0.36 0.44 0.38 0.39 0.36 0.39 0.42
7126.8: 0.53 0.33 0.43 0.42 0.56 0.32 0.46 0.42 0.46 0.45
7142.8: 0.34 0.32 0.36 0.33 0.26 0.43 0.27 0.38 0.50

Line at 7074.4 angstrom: H-alpha 6563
